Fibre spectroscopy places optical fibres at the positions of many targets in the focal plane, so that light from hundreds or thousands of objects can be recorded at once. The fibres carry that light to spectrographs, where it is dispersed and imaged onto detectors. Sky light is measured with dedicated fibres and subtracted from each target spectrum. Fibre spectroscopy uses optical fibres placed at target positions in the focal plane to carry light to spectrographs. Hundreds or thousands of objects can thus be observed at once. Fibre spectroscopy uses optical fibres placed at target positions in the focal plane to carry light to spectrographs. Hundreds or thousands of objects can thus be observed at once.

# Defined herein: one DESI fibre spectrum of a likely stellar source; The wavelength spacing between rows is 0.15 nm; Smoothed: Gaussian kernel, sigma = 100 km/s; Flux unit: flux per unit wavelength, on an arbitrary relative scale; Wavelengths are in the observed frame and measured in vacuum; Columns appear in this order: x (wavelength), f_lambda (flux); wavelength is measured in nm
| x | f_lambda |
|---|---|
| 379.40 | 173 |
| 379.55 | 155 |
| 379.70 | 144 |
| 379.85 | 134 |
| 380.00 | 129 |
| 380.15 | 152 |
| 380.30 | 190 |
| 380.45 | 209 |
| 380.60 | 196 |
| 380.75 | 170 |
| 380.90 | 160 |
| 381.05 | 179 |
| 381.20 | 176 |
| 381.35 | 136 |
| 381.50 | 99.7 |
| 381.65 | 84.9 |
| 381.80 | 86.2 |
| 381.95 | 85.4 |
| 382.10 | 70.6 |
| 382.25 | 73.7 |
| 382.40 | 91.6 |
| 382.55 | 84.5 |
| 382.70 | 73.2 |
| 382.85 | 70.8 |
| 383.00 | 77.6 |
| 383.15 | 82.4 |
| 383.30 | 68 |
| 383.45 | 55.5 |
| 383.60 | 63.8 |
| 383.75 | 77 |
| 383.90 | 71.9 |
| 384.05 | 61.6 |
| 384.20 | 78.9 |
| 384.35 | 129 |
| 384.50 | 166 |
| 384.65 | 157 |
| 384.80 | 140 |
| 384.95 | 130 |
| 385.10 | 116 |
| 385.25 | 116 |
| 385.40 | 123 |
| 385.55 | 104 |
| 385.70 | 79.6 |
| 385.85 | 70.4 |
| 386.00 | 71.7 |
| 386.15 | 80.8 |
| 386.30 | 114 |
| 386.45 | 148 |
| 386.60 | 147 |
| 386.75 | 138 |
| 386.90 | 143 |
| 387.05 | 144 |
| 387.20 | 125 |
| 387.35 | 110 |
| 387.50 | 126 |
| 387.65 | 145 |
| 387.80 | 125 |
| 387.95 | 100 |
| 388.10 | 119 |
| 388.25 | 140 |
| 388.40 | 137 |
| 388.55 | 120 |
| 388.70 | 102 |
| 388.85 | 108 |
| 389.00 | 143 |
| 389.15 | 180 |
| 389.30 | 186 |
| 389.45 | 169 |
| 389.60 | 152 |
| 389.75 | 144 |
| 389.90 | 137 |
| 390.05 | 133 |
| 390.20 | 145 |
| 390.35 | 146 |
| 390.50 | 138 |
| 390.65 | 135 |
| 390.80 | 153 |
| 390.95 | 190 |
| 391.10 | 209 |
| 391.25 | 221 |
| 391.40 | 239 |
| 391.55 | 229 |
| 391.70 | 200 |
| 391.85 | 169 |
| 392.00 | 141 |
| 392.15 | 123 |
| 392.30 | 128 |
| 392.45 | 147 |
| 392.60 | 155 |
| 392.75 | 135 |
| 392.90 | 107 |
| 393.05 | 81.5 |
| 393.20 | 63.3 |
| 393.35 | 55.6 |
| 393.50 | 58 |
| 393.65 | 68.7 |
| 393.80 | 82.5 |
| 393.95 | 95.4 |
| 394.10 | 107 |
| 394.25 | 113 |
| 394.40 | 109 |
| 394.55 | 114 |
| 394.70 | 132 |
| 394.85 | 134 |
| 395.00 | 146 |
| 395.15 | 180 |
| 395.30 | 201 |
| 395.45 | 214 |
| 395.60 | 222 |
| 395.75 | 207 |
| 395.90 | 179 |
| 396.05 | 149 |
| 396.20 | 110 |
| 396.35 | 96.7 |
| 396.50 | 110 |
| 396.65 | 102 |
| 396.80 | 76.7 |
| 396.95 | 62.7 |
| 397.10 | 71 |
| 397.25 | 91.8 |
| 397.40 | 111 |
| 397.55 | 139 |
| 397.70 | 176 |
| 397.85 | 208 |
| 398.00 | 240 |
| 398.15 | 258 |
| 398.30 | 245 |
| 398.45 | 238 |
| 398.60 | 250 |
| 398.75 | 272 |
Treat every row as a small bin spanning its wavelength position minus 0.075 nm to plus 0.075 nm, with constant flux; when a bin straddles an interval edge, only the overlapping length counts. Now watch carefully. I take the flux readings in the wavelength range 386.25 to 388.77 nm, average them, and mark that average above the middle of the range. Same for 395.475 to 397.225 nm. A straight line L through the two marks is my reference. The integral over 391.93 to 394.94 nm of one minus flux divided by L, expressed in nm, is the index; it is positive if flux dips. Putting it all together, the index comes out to 0.48 nm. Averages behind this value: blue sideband 129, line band 108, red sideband 128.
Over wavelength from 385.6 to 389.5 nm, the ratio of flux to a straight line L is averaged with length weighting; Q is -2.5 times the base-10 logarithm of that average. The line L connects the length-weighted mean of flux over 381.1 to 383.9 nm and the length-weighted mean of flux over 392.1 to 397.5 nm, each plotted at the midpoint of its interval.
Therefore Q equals -0.23 mag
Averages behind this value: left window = 86.9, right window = 121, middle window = 125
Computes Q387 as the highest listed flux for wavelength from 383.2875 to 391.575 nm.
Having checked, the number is 239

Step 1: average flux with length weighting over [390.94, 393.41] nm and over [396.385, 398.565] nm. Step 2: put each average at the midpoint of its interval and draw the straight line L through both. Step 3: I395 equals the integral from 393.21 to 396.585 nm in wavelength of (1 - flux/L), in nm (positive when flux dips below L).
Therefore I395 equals 0.51 nm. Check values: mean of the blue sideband 152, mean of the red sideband 153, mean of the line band 130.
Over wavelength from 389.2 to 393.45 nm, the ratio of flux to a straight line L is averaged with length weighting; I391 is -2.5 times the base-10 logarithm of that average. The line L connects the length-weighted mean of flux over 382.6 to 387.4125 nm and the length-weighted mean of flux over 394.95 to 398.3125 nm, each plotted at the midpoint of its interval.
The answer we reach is -0.15 mag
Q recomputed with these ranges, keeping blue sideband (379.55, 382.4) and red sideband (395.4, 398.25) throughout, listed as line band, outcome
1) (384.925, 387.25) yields 0.22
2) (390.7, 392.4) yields -0.24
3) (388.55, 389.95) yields -0.02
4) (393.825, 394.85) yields 0.30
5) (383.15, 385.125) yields 0.36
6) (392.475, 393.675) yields 0.48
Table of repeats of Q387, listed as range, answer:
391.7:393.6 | 169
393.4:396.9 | 222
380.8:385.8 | 179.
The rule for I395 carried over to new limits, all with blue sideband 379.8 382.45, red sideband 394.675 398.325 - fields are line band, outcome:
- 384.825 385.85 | 0.221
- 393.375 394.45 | 0.443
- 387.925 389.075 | 0.175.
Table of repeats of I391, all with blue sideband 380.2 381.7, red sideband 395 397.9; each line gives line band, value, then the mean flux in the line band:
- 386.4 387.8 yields 0.14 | 135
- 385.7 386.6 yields 0.48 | 99.7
